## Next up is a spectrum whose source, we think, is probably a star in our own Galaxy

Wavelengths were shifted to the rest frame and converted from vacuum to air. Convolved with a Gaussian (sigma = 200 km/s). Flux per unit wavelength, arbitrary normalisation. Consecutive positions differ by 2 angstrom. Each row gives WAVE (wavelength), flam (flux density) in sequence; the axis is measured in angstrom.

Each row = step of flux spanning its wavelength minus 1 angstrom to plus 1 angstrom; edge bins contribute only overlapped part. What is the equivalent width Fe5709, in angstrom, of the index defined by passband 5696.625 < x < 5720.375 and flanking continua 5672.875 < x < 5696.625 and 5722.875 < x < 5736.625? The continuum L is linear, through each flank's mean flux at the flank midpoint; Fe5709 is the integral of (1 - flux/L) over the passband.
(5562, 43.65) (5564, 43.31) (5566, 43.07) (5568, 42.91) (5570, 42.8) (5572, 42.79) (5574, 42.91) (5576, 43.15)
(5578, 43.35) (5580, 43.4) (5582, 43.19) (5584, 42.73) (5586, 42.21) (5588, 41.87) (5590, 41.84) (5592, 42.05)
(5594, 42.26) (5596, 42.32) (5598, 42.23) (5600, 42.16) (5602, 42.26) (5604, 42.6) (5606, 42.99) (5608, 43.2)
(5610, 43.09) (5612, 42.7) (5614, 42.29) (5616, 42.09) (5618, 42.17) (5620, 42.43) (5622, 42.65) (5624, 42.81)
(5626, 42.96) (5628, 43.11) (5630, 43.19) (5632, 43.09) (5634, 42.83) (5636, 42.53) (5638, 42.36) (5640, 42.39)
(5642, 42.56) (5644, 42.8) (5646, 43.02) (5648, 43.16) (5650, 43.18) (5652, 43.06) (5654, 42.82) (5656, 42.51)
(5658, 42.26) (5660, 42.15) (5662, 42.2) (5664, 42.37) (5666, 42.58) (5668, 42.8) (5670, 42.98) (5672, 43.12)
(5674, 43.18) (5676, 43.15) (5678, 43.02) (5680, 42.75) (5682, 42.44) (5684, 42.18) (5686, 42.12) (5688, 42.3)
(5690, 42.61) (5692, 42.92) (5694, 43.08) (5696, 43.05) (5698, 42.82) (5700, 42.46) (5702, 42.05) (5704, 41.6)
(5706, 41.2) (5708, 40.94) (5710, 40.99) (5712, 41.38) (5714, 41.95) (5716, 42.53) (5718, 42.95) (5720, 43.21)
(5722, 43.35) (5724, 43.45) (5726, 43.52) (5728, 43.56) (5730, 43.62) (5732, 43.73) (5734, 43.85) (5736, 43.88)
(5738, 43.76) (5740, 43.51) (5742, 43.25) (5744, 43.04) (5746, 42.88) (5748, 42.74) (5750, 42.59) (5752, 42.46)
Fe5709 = 0.7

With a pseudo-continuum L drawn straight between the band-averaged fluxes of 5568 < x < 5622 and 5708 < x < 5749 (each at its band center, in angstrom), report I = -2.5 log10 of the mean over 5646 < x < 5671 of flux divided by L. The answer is 0.003 mag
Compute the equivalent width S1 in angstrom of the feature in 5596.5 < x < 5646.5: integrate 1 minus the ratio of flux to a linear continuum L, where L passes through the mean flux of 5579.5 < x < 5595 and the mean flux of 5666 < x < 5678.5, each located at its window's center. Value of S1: 0.0 angstrom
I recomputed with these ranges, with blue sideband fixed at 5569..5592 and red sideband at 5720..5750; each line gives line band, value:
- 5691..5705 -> 0.02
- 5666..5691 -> 0.01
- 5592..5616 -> 0.01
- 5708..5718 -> 0.04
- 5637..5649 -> 0.01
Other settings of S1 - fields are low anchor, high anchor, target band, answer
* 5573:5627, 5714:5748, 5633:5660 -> 0.1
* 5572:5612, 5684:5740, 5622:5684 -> -0.1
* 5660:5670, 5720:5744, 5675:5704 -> 0.2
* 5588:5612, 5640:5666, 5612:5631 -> 0.0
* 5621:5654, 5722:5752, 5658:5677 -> 0.1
